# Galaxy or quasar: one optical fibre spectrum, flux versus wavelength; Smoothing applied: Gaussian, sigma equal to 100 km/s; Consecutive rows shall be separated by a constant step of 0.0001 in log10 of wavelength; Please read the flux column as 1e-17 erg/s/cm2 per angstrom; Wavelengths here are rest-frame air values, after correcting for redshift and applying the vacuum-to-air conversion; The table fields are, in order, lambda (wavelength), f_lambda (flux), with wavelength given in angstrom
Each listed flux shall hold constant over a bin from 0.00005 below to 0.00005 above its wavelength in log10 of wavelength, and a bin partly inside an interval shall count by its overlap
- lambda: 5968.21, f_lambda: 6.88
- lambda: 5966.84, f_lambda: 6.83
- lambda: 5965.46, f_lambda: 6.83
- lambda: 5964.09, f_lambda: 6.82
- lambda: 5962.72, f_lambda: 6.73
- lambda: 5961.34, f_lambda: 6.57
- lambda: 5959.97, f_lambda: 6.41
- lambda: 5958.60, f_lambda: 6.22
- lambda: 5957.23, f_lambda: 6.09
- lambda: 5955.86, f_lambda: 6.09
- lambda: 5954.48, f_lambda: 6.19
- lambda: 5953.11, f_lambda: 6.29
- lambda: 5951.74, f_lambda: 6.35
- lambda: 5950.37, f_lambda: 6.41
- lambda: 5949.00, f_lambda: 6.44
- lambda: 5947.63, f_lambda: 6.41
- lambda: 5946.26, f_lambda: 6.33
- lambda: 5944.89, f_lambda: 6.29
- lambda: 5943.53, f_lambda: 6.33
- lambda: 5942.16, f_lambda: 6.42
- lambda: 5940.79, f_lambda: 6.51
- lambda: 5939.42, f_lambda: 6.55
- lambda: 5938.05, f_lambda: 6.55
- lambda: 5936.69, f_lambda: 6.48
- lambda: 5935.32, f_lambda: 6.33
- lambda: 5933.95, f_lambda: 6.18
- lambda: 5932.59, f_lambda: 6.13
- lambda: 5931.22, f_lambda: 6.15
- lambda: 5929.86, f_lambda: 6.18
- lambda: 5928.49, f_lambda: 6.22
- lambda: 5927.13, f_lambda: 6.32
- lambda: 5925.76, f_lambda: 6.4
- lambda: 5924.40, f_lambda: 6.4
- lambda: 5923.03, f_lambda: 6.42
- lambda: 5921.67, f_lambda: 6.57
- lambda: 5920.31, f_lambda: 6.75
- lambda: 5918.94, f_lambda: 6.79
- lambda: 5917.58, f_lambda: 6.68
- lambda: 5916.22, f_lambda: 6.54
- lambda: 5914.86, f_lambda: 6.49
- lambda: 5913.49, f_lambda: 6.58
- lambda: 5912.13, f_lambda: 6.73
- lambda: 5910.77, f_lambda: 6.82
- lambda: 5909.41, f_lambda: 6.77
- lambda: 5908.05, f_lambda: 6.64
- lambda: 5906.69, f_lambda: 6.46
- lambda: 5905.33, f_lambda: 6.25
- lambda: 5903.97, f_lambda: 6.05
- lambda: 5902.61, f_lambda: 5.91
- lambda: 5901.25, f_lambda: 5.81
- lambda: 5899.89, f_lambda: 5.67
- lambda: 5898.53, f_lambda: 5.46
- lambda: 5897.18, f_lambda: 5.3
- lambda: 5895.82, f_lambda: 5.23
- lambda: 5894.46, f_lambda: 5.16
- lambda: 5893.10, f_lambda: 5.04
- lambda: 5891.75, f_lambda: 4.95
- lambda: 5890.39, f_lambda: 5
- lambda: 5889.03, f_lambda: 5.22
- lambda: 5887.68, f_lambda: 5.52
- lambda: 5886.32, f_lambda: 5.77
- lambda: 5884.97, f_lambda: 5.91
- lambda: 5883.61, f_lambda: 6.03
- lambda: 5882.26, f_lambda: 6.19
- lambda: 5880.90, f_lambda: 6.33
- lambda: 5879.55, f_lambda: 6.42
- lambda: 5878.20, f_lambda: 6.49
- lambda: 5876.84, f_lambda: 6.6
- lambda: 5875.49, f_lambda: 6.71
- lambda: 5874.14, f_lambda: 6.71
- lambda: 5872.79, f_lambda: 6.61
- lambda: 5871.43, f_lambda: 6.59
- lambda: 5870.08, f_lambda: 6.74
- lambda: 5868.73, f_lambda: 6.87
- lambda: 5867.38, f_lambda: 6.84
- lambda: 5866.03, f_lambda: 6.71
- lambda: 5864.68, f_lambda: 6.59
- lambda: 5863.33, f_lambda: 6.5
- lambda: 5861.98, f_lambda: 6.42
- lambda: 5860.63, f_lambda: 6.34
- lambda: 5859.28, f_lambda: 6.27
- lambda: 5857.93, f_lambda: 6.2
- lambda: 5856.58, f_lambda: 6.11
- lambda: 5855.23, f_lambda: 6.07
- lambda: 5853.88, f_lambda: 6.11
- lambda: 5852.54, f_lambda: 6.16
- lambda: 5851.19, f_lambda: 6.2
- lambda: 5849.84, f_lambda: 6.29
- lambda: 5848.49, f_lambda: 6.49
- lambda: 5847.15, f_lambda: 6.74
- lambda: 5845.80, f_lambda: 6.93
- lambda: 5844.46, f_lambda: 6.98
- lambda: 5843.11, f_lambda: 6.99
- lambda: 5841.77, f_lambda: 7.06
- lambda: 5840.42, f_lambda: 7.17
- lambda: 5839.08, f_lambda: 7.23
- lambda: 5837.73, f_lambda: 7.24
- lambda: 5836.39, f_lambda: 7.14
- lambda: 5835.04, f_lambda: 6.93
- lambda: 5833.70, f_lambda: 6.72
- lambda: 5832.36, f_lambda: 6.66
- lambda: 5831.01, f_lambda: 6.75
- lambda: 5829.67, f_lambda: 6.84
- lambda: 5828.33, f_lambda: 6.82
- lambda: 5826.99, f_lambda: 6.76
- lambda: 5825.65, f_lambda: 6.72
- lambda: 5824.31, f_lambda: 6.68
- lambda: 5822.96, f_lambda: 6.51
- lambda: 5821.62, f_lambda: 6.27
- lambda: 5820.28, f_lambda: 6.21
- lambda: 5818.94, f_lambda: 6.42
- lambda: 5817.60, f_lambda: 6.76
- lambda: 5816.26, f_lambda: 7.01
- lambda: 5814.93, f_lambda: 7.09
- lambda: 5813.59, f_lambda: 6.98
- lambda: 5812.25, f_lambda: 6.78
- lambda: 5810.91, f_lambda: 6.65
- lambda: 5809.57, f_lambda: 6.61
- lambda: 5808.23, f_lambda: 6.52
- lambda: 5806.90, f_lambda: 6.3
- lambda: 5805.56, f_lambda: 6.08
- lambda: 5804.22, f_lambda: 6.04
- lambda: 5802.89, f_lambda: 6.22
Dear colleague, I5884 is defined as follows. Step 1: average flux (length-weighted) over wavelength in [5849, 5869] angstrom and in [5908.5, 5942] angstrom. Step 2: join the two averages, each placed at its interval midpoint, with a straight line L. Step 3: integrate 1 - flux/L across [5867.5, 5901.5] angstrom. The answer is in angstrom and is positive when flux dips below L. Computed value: 2.45 angstrom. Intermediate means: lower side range 6.37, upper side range 6.48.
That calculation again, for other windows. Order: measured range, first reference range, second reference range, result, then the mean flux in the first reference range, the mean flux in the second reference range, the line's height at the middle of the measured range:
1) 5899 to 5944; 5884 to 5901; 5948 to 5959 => -4.7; 5.37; 6.26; 5.8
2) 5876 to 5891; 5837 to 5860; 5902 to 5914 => 1.3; 6.6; 6.47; 6.53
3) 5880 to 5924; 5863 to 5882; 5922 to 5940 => 2.9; 6.62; 6.34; 6.47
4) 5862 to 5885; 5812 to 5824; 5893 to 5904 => -2.6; 6.66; 5.51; 5.87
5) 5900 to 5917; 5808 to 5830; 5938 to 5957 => 0.1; 6.68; 6.35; 6.45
